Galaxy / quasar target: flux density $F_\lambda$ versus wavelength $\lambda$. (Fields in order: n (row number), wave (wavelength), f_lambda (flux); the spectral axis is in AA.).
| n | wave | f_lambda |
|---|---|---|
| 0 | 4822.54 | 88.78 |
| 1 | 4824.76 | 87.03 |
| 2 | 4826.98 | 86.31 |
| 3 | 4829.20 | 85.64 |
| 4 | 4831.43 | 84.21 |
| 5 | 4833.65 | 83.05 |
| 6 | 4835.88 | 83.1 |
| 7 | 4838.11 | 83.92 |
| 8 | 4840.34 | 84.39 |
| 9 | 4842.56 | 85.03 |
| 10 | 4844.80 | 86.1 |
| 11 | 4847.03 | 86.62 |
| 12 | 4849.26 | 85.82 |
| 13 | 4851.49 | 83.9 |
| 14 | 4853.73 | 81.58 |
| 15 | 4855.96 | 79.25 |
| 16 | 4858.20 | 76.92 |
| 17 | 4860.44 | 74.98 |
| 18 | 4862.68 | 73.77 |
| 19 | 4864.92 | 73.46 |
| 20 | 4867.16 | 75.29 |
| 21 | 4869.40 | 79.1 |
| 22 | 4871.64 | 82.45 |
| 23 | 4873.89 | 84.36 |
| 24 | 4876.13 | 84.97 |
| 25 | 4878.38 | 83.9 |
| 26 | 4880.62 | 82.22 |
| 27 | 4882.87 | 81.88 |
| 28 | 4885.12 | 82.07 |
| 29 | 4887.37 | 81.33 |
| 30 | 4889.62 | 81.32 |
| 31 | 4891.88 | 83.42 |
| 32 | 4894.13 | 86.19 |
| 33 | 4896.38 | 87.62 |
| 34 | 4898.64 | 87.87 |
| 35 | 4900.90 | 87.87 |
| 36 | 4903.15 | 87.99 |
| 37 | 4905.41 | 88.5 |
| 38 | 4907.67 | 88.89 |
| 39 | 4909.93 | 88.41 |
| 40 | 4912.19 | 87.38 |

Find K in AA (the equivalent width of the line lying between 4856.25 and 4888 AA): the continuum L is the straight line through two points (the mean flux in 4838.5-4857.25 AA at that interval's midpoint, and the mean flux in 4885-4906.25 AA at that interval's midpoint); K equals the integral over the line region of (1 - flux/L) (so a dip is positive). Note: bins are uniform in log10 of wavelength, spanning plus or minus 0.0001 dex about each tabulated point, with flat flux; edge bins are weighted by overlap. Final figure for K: 1.9 AA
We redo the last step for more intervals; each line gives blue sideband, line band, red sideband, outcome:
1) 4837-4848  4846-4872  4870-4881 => 1.6 AA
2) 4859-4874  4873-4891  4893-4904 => -0.1 AA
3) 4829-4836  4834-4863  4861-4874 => -0.4 AA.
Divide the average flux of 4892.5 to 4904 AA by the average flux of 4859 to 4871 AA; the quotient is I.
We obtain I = 1.15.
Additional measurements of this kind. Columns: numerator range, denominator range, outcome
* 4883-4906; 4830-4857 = 1.01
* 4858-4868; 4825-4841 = 0.88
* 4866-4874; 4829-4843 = 0.95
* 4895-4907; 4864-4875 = 1.11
